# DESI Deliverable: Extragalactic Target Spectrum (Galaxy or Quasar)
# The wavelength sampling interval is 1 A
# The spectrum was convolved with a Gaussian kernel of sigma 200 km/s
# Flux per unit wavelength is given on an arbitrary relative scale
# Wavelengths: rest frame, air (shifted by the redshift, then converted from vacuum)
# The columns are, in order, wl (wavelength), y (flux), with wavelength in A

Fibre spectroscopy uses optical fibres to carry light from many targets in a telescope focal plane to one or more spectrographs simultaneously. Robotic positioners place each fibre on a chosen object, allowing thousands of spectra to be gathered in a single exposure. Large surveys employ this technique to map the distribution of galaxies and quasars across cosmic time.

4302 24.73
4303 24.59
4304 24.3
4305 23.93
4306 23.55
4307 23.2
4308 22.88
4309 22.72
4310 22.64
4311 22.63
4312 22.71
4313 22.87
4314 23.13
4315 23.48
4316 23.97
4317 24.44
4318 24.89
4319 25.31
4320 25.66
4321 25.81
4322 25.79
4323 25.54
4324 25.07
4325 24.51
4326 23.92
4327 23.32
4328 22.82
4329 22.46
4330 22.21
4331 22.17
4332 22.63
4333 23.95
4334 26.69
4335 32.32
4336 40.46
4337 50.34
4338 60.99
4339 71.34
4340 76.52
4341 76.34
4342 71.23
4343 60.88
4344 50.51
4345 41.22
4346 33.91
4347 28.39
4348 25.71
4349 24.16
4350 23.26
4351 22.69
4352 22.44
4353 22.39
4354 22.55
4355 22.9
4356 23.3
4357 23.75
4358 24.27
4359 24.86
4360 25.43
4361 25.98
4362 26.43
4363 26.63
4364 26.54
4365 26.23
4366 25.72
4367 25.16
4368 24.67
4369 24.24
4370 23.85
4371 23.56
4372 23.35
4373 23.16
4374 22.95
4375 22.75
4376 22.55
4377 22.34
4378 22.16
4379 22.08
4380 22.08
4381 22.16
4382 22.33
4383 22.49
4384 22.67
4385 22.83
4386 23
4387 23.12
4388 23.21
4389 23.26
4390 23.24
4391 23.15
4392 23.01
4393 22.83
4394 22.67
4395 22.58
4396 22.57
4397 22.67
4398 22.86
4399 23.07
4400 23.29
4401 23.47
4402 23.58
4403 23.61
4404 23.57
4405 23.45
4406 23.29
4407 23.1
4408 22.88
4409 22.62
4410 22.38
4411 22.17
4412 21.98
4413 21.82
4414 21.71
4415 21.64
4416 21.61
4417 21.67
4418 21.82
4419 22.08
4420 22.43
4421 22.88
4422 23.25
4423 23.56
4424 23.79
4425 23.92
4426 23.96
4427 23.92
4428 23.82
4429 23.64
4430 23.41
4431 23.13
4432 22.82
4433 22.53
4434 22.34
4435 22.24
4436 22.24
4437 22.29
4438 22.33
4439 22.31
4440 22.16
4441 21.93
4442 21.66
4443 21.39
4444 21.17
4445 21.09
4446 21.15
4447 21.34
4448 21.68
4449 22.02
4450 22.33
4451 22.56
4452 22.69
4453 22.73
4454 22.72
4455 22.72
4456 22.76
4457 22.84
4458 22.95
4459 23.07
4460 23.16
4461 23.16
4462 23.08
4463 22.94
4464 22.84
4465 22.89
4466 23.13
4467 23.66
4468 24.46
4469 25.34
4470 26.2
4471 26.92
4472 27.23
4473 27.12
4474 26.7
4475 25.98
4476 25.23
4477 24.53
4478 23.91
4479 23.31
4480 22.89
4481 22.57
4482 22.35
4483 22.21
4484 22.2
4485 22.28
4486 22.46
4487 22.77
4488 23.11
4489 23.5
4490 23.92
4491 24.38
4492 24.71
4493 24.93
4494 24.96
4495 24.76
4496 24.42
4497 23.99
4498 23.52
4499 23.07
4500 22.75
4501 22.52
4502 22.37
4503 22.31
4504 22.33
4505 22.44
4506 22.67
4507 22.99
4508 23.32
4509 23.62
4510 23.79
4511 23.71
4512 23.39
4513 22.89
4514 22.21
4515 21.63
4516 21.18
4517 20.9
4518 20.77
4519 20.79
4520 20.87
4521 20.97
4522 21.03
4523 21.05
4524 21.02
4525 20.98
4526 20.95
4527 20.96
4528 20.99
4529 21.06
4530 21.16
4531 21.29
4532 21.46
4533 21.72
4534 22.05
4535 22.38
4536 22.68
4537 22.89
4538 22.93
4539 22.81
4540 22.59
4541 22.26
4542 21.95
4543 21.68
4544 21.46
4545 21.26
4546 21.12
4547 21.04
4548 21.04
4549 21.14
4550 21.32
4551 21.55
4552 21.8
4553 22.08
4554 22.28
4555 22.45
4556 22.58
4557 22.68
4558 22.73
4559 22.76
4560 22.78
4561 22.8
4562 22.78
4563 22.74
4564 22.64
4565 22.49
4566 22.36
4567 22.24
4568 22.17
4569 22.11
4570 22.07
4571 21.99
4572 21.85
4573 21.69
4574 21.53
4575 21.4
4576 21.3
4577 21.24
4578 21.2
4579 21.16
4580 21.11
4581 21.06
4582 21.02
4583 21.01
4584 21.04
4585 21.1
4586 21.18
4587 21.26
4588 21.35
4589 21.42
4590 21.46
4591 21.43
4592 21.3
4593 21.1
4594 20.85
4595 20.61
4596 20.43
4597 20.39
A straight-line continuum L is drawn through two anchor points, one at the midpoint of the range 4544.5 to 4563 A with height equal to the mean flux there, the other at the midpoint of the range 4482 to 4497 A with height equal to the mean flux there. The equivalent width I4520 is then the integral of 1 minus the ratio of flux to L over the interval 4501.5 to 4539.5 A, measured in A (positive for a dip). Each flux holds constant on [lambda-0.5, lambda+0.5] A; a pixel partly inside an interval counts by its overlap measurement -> 1.5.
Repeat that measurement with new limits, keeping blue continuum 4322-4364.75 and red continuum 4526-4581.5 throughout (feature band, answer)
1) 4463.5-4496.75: 2.08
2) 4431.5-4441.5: 2.06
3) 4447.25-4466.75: 3.08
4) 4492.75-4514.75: 1.14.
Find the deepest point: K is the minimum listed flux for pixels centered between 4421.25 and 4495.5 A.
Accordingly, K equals 21.09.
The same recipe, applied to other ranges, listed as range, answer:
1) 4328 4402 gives 22.08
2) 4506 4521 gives 20.77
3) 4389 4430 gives 21.61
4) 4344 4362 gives 22.39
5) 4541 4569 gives 21.04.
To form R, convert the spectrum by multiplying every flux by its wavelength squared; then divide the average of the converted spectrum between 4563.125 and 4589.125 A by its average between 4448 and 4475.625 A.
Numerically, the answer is 1.0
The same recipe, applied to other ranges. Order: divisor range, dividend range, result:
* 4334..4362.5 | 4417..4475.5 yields 0.65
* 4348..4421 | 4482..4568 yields 1.02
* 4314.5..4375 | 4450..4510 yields 0.82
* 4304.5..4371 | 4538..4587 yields 0.81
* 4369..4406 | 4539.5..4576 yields 1.04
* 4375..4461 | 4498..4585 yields 1.02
